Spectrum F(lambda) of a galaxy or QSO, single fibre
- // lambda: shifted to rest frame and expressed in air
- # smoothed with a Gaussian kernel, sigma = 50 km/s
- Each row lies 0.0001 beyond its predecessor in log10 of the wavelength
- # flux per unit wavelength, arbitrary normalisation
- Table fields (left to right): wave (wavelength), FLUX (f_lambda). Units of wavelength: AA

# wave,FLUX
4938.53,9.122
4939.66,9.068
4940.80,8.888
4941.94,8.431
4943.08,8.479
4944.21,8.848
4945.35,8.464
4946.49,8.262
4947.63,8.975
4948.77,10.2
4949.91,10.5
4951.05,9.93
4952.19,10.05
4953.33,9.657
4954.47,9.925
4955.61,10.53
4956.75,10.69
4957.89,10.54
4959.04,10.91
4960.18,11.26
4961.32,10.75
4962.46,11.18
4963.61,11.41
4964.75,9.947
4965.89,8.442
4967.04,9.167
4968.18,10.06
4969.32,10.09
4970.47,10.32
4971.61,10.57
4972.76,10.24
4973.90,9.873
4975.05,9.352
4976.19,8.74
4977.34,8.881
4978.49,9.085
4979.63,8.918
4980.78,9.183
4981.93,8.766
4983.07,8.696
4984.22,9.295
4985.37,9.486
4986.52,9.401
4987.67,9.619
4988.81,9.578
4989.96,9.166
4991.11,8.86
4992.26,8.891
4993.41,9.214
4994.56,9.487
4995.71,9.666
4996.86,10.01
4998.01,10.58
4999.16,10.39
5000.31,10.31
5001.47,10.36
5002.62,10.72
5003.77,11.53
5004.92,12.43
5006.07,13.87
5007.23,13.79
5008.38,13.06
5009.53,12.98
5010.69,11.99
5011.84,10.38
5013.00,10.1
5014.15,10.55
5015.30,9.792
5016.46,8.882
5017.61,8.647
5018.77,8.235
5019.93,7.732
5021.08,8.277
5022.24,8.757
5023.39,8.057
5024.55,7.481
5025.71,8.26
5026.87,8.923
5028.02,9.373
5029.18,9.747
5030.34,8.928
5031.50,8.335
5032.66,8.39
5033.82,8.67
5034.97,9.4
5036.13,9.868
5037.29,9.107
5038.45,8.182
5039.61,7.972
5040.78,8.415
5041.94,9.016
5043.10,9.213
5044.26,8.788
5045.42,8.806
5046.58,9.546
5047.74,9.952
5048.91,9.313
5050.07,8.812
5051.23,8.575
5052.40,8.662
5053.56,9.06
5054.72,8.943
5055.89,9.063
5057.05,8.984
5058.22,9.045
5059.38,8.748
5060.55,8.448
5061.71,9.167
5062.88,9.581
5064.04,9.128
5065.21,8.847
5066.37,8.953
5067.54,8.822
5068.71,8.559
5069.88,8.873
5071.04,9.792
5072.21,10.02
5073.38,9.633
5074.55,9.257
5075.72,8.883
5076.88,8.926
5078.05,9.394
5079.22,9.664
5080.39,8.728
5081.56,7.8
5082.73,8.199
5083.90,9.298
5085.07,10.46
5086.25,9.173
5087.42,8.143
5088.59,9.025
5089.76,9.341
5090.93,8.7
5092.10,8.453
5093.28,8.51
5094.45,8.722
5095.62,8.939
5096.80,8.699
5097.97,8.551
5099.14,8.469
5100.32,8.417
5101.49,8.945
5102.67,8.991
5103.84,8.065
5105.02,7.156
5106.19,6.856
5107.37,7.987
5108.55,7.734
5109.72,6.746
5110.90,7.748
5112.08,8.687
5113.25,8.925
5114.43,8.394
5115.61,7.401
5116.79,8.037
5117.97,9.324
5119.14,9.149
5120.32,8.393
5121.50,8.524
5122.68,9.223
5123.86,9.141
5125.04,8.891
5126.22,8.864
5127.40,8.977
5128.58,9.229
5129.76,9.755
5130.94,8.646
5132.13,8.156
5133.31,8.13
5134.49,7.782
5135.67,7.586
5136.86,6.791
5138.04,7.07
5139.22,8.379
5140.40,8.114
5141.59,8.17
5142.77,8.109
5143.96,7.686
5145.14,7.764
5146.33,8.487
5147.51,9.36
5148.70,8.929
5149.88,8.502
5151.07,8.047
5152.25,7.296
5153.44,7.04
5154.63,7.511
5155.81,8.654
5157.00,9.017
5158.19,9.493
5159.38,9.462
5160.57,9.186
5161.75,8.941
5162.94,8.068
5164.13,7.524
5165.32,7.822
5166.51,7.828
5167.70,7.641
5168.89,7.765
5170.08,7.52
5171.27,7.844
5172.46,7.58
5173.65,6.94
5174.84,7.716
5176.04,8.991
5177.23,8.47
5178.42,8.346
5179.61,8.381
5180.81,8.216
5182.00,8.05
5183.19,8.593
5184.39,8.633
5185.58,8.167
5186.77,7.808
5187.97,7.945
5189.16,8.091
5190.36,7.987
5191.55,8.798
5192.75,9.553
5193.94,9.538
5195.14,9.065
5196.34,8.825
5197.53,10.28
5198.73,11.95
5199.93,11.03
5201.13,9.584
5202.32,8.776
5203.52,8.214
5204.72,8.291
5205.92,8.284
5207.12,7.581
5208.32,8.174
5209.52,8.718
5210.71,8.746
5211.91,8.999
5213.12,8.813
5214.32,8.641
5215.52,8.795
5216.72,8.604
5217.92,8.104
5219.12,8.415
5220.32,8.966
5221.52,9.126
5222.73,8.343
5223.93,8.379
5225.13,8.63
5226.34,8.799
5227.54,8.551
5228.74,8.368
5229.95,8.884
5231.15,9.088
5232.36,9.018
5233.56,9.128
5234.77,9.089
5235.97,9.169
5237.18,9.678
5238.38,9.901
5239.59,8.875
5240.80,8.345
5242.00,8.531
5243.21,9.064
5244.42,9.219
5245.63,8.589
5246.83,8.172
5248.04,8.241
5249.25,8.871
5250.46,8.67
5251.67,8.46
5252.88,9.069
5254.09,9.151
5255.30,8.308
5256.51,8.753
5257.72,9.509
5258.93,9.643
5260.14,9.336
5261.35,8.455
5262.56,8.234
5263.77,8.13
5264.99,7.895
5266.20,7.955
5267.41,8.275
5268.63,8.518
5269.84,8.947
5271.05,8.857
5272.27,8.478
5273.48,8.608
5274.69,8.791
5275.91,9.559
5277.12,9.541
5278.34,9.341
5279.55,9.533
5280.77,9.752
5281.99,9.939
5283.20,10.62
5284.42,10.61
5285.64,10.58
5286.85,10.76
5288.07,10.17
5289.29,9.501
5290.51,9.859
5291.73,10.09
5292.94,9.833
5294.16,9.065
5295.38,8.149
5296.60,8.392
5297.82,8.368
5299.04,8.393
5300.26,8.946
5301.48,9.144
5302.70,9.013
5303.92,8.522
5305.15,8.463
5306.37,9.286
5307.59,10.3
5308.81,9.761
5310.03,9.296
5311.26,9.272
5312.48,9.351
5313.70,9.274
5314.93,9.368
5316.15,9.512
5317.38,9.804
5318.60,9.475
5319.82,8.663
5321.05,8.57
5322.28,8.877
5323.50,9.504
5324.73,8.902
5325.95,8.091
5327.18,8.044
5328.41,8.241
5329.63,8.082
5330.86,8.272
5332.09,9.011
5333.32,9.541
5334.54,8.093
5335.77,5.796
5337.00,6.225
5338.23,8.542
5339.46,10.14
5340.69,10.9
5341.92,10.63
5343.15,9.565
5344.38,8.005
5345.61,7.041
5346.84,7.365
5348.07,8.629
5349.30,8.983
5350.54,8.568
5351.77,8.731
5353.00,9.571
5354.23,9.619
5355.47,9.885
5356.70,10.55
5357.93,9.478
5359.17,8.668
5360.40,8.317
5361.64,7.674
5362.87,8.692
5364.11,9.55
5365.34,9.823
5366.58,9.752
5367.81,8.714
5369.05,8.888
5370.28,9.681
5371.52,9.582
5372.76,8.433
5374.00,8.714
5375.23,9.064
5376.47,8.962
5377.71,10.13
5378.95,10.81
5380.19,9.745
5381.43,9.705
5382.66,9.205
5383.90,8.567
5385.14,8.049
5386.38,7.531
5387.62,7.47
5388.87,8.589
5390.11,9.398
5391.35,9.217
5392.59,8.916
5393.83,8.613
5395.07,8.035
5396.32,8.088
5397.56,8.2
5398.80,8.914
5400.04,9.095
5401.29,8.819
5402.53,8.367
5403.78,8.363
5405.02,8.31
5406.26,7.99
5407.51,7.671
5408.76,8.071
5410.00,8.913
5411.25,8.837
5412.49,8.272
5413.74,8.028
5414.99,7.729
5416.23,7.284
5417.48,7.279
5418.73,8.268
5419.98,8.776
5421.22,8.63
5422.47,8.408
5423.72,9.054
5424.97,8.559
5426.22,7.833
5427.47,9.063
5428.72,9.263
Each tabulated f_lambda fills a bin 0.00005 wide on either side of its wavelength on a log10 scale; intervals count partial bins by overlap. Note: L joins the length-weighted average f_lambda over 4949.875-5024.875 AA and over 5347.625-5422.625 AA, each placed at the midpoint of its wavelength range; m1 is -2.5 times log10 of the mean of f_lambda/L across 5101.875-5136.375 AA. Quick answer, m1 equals 0.15 mag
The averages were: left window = 9.99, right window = 8.77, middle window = 8.36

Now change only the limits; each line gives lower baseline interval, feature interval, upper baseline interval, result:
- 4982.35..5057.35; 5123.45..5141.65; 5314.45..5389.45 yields 0.120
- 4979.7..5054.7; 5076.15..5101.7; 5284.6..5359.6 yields 0.069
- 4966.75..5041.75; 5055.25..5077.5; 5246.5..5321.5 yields 0.051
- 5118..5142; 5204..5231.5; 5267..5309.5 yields 0.046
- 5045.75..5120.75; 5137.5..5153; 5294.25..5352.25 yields 0.081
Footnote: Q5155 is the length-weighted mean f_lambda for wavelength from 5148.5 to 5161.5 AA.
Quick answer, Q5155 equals 8.47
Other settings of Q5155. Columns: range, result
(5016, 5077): 8.89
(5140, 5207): 8.46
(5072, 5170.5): 8.46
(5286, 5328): 9.18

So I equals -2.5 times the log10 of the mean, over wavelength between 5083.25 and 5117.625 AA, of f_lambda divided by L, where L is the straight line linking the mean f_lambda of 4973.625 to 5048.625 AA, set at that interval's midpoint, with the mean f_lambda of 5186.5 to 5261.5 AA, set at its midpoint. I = 0.10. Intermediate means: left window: 9.56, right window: 8.86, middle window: 8.44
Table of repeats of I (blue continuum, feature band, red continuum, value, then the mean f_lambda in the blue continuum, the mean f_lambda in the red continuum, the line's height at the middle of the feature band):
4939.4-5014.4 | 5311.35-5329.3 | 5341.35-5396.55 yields 0.015 mag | 10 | 8.96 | 9.1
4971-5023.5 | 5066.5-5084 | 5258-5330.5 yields 0.078 mag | 9.94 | 9.12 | 9.72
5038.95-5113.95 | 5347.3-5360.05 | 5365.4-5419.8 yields -0.066 mag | 8.78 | 8.67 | 8.68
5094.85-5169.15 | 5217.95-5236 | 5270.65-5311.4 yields 0.022 mag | 8.31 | 9.38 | 8.95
